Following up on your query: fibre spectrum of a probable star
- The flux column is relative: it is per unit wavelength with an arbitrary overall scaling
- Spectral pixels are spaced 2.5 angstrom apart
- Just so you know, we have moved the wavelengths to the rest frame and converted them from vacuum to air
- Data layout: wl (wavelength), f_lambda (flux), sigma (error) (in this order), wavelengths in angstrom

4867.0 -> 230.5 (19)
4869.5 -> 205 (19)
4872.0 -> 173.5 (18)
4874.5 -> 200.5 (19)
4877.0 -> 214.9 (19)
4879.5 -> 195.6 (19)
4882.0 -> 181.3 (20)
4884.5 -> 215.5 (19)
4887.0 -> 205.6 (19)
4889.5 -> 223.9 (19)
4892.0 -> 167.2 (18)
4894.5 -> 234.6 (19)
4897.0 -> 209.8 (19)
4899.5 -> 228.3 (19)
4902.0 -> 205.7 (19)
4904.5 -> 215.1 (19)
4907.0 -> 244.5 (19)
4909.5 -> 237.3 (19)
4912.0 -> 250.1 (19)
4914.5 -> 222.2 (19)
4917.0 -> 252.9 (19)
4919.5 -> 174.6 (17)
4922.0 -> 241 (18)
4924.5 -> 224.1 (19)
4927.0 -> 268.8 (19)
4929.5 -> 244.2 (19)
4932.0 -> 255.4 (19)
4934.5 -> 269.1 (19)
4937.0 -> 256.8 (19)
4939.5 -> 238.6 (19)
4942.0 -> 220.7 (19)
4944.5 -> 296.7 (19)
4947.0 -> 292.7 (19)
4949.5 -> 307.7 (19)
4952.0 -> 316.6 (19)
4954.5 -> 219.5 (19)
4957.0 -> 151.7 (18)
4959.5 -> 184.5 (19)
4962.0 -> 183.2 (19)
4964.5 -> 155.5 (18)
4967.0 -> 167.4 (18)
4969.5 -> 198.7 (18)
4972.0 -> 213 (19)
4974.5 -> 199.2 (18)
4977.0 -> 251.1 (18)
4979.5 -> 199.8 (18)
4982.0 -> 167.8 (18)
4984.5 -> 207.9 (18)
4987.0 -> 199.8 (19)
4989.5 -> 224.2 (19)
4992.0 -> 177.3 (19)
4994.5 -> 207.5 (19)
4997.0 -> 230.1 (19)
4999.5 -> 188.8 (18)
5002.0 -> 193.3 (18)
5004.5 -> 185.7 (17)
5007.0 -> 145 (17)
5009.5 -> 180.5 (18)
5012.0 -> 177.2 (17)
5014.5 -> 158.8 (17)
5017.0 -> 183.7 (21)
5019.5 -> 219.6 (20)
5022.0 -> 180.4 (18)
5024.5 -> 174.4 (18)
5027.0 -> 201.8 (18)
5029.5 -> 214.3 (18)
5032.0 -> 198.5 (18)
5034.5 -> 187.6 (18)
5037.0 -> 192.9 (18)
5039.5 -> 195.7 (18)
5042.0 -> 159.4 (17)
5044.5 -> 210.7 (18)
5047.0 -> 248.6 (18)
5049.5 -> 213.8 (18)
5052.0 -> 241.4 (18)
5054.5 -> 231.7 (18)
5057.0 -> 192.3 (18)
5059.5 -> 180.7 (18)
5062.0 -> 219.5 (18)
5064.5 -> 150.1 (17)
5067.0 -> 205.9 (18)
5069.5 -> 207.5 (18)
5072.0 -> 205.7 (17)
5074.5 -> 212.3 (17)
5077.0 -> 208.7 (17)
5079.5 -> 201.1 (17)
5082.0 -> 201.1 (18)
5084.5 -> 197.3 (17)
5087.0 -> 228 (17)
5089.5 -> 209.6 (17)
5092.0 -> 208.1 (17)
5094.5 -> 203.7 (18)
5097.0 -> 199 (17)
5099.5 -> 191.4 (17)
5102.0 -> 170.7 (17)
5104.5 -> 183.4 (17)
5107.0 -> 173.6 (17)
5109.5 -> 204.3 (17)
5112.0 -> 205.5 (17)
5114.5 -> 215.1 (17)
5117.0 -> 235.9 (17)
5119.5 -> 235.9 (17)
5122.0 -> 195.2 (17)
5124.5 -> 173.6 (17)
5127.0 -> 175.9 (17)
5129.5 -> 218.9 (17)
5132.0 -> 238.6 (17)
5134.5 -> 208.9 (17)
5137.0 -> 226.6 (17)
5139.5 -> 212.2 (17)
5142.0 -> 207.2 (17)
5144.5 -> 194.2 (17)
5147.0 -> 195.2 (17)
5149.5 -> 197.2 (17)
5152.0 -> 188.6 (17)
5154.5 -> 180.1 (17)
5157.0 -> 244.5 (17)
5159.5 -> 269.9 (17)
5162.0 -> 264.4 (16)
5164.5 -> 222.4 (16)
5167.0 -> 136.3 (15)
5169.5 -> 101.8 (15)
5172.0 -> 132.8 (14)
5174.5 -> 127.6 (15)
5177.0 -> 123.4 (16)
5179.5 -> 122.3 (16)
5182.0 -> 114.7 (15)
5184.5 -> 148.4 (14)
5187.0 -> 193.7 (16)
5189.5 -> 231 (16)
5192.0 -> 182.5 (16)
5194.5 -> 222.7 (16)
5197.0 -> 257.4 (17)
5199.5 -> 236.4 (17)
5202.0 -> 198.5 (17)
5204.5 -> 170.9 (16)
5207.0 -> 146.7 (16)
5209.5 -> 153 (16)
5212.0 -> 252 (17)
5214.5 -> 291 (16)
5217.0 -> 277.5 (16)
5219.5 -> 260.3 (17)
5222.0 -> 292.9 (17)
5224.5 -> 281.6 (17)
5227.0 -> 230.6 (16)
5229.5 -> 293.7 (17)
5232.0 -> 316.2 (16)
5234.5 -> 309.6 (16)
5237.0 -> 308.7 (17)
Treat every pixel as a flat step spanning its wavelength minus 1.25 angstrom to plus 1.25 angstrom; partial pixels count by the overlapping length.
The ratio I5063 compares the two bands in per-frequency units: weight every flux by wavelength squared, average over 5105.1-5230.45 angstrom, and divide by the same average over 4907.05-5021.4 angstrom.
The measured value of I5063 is 1.03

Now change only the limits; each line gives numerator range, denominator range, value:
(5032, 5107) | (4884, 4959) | 0.90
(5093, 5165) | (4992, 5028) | 1.16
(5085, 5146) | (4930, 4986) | 0.97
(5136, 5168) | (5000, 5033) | 1.20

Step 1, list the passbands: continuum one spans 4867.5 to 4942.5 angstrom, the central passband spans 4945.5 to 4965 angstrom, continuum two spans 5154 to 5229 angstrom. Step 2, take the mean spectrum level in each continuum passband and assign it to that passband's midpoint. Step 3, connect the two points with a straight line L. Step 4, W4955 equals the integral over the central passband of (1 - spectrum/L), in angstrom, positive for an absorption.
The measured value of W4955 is -0.95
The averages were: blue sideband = 223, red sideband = 203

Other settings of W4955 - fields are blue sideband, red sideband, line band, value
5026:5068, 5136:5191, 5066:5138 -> -4.26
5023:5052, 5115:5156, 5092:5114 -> 1.19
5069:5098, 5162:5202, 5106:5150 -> -3.37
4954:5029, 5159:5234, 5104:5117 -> 0.02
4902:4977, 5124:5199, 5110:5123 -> -1.18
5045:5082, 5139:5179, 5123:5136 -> -0.74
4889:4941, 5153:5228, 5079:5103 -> 1.30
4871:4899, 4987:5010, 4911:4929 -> -3.03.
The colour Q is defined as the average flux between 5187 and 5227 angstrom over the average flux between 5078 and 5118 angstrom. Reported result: 1.14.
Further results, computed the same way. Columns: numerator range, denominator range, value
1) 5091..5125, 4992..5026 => 1.07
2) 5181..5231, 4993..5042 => 1.18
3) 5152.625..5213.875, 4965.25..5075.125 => 0.94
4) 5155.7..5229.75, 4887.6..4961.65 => 0.87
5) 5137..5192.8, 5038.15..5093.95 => 0.89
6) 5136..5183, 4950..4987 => 0.90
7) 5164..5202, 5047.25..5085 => 0.83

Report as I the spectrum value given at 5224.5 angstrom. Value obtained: 281.6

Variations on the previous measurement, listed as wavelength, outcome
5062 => 219.5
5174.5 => 127.6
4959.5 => 184.5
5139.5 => 212.2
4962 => 183.2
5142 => 207.2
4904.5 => 215.1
